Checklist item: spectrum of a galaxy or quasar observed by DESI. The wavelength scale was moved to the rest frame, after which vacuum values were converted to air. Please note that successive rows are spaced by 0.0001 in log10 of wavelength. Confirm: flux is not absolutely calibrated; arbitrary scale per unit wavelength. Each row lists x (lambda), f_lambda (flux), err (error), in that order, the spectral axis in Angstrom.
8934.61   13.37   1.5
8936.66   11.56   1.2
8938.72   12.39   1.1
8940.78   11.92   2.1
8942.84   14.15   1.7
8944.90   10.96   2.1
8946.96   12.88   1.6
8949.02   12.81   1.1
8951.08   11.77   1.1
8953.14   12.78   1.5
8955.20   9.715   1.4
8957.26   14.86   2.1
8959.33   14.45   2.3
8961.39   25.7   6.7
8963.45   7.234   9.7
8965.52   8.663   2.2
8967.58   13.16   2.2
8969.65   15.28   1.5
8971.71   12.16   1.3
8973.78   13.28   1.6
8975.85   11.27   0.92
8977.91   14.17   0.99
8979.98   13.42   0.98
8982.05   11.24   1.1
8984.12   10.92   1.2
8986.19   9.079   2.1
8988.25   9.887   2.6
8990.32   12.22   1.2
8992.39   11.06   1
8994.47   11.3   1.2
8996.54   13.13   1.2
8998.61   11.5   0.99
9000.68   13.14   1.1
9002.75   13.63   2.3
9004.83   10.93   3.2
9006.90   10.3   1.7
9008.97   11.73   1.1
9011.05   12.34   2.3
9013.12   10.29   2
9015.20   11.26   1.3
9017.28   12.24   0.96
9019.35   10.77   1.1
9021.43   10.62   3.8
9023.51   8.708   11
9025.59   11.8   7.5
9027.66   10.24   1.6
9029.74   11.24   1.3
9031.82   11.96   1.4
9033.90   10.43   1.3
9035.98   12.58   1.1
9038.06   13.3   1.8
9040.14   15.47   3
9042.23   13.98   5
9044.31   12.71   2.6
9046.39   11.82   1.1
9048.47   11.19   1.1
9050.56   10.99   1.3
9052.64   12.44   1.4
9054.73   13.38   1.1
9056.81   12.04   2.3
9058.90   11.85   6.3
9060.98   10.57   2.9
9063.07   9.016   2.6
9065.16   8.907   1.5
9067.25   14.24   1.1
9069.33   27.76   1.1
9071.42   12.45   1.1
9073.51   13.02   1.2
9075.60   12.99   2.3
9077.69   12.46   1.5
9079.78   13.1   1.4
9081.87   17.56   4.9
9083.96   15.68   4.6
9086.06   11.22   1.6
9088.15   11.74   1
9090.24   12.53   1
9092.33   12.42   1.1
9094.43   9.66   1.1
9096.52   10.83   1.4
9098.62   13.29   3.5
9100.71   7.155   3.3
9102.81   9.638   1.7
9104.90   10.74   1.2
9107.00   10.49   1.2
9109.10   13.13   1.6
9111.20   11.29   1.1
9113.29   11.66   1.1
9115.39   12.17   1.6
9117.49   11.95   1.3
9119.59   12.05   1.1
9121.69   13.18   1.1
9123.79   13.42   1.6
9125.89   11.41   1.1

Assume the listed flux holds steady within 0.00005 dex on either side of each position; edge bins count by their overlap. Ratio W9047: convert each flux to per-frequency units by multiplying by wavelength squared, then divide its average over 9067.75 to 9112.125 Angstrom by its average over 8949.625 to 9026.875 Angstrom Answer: 1.09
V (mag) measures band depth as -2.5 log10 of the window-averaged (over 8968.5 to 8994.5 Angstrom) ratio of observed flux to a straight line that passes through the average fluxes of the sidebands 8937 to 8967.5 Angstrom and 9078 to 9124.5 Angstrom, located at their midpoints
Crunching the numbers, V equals 0.06 mag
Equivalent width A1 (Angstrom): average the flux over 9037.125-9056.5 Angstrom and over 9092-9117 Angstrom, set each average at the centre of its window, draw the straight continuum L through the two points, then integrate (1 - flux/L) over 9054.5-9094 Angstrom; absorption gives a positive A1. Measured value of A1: -4.4 Angstrom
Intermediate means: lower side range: 12.8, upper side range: 11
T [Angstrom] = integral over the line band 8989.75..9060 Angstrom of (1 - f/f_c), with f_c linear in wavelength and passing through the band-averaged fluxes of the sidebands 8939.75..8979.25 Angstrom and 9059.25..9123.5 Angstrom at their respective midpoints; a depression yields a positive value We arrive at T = 4.9 Angstrom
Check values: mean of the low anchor 13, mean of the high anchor 12.4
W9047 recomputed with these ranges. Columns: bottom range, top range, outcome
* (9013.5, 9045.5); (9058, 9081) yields 1.14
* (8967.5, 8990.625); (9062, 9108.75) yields 1.06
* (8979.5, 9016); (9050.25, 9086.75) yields 1.18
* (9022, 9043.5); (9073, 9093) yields 1.12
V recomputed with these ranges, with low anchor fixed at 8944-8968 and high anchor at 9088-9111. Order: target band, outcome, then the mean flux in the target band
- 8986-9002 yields 0.075 mag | 11.6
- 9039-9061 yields -0.072 mag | 12.5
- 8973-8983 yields -0.003 mag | 12.7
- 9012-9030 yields 0.122 mag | 10.8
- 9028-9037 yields 0.044 mag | 11.4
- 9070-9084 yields -0.240 mag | 14.1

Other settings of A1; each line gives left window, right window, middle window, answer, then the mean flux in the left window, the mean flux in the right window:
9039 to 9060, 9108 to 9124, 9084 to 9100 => 0.7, 12.6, 12.3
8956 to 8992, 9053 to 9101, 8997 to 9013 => 1.1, 12.7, 12.9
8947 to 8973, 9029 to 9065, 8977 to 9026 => 4.5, 13.2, 12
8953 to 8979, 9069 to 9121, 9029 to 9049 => 0.5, 13.3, 12.5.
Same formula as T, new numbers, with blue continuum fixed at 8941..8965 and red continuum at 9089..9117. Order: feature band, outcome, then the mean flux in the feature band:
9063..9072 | -2.71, 15.2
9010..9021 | 0.93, 11.3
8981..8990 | 1.66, 10.4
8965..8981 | 0.20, 12.8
